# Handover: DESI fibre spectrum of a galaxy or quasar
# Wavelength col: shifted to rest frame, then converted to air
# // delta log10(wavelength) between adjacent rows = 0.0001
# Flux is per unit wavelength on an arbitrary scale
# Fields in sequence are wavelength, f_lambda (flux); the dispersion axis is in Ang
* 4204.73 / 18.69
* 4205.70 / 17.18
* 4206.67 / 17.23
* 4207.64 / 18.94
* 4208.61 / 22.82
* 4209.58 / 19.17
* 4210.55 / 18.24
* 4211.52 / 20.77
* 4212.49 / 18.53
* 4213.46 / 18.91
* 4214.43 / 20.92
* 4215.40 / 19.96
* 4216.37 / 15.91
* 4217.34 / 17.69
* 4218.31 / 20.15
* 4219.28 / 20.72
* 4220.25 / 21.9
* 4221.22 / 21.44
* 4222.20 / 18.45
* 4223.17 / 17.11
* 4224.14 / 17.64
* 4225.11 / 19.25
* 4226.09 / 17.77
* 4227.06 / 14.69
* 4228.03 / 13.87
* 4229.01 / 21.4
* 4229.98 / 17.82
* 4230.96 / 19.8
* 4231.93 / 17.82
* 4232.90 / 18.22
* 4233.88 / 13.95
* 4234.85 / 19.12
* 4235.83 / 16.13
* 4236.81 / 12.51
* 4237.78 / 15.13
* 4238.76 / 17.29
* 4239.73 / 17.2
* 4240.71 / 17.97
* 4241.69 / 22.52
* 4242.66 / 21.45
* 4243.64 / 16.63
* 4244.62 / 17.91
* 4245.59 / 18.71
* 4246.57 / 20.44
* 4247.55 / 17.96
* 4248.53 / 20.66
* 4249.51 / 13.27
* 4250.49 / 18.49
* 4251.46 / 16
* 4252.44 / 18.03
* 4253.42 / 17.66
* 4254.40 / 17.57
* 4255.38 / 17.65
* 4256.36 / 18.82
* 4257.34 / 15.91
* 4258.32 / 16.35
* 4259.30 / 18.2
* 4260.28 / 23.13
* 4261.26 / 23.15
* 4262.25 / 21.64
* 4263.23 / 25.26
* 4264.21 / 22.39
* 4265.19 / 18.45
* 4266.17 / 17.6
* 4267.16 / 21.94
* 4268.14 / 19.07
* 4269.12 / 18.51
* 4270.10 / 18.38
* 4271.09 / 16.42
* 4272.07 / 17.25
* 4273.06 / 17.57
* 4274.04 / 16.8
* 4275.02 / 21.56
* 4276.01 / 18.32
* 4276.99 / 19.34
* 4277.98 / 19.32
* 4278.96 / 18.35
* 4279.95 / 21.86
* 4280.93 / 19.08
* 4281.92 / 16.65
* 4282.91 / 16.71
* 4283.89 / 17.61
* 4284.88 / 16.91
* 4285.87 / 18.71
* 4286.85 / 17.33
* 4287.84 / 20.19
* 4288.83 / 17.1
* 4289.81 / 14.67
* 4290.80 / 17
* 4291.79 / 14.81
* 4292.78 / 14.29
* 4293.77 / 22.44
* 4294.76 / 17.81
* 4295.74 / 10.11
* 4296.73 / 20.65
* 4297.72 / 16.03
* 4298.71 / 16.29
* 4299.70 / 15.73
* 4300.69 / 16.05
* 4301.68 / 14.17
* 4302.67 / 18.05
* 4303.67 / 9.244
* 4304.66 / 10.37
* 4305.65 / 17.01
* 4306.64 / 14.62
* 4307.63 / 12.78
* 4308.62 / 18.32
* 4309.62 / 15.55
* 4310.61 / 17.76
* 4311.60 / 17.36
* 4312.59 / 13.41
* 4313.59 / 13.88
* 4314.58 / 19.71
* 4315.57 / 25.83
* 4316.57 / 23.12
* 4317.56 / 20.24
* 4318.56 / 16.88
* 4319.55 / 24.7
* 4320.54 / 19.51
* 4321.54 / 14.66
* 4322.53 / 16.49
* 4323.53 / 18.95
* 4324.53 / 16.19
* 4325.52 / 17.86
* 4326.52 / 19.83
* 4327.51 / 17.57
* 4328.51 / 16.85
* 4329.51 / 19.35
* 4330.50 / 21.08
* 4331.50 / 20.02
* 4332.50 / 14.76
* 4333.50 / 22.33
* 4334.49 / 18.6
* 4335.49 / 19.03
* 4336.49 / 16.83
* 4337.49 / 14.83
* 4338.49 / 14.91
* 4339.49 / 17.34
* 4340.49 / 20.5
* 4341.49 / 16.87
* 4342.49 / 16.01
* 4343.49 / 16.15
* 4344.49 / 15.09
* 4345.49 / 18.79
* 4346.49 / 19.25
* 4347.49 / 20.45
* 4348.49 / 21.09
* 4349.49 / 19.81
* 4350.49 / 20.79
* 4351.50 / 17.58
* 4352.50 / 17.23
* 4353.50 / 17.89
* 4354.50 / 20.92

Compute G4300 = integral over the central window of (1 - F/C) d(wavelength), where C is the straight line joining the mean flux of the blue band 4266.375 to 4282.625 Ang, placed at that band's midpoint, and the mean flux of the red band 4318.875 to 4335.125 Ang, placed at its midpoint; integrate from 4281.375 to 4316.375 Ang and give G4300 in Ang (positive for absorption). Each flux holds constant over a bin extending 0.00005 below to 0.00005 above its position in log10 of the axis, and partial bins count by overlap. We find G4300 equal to 4.1 Ang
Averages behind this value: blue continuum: 18.7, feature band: 16.5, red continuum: 18.7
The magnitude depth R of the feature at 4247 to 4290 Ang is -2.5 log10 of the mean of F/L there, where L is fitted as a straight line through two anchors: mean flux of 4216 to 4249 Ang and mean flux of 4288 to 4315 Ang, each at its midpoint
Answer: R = -0.10 mag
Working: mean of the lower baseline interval 18.2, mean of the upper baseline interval 15.8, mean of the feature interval 18.6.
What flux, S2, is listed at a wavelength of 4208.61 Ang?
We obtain 22.82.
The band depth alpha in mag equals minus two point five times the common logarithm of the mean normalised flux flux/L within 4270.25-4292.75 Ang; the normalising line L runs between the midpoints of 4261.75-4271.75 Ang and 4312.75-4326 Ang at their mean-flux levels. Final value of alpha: 0.11 mag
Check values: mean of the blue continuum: 19.9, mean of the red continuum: 18.9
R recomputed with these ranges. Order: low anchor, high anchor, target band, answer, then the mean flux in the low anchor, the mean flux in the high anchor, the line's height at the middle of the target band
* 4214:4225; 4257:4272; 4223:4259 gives 0.11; 19.3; 19.7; 19.5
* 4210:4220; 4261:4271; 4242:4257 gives 0.11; 19.3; 20.4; 20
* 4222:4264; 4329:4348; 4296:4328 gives 0.06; 18.2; 18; 18.1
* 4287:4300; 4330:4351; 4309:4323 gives -0.06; 16.7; 18.3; 17.5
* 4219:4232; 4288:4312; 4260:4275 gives -0.17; 18.5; 15.8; 17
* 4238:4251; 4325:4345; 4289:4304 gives 0.14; 18.4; 17.8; 18.1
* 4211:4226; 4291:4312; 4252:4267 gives -0.12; 19.2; 15.7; 17.5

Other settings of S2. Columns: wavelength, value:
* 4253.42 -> 17.66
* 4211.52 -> 20.77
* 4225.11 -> 19.25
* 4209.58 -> 19.17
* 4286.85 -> 17.33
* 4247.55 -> 17.96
